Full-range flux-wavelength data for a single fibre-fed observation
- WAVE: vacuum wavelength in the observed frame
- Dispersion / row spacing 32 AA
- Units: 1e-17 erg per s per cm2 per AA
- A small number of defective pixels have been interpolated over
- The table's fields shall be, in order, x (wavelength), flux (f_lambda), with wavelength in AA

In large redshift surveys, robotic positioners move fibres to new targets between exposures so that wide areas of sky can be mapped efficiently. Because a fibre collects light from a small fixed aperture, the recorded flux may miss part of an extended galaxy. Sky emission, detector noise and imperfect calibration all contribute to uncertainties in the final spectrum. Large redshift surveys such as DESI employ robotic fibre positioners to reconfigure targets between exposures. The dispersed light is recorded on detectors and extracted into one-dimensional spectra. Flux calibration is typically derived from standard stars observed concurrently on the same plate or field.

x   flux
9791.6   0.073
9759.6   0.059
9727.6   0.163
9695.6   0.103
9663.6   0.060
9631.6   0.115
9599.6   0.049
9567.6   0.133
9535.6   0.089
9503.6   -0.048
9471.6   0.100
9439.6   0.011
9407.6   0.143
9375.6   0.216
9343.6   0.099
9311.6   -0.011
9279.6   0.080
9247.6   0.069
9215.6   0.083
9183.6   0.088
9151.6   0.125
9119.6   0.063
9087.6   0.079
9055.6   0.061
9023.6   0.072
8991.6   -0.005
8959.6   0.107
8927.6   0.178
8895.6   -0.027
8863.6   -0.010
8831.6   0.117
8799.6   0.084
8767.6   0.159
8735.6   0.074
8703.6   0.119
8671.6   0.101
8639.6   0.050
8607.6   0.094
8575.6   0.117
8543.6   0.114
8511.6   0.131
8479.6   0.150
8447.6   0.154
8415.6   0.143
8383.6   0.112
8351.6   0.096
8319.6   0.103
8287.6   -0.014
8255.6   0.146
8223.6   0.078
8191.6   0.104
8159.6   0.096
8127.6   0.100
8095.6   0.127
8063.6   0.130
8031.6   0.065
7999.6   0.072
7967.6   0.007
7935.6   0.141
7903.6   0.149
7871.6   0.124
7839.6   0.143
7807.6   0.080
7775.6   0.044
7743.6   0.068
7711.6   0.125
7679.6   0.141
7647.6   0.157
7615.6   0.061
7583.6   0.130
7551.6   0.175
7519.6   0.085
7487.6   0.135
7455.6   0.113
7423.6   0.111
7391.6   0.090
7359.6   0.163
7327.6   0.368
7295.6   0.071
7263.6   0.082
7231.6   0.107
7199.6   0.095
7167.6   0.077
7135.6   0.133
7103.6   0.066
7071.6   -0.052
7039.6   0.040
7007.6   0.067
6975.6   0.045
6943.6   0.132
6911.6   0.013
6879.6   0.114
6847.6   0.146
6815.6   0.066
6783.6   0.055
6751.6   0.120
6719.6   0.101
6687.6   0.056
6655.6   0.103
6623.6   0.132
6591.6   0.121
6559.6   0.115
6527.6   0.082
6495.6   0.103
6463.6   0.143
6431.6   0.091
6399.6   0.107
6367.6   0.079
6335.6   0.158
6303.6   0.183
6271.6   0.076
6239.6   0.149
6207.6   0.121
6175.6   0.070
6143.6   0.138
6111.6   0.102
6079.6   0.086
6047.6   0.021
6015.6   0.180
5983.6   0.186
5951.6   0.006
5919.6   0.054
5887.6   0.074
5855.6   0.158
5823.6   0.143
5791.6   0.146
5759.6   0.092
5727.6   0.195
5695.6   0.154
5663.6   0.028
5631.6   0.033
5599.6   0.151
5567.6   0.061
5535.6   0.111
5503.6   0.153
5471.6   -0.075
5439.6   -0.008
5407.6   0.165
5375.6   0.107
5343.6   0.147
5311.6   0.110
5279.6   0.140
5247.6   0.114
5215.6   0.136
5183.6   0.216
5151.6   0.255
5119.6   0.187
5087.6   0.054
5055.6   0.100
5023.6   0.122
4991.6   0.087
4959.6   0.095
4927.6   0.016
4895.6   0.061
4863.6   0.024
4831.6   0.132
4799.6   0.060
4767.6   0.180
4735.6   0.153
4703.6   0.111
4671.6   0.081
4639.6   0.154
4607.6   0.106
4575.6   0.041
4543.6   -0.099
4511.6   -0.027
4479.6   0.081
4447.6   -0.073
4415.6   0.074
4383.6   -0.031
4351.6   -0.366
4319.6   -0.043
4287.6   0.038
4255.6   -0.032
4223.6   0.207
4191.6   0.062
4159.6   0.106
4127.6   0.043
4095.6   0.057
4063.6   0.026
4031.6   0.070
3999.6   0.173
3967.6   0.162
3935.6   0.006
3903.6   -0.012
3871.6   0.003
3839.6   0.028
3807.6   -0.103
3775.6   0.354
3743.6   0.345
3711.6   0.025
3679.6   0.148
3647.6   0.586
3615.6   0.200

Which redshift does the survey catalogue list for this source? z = 0.962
